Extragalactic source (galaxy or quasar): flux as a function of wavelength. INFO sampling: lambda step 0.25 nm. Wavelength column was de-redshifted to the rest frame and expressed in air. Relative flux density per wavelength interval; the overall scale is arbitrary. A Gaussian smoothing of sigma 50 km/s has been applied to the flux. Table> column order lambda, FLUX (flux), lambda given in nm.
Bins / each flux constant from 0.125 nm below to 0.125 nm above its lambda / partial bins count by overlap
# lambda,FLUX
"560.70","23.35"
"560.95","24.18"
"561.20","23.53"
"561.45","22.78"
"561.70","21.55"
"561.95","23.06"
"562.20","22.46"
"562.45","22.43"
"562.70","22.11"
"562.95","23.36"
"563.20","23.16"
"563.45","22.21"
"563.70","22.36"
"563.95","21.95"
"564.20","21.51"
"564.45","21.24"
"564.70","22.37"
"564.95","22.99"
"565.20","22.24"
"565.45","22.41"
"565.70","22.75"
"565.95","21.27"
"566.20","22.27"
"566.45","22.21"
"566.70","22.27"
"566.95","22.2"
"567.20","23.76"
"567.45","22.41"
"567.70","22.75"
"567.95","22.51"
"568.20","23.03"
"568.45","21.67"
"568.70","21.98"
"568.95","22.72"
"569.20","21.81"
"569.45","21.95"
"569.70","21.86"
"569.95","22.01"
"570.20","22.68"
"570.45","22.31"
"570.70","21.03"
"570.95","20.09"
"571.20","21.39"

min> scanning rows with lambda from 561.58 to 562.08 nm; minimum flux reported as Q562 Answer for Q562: 21.55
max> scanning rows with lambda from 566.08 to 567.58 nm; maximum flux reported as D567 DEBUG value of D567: 23.76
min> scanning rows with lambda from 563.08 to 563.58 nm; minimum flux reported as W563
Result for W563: 22.21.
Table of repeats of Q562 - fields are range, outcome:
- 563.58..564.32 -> 21.51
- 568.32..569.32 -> 21.67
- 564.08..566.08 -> 21.24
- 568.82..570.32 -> 21.81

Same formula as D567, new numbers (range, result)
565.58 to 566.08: 22.75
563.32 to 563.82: 22.36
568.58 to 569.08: 22.72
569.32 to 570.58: 22.68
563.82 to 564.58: 21.95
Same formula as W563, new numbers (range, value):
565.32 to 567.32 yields 21.27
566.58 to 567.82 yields 22.2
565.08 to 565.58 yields 22.24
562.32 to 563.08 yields 22.11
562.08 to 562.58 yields 22.43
